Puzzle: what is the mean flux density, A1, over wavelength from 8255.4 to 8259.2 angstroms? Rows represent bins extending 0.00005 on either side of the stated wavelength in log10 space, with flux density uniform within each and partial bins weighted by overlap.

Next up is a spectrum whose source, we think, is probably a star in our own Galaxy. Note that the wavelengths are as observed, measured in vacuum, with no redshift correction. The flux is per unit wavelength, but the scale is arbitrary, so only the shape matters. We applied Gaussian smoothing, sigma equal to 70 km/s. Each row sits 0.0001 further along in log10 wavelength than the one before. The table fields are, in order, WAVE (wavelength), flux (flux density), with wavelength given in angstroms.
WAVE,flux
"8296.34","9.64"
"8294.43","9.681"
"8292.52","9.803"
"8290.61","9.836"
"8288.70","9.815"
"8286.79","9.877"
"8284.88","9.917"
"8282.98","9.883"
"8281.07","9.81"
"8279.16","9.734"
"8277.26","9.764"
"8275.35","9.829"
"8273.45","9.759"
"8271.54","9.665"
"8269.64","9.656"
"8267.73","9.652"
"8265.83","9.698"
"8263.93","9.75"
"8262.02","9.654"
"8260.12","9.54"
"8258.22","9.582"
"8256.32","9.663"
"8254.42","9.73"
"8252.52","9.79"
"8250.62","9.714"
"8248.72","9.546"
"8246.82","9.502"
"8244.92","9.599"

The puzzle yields 9.63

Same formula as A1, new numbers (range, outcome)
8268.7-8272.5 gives 9.66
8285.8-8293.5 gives 9.82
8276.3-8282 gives 9.77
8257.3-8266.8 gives 9.65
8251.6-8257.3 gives 9.73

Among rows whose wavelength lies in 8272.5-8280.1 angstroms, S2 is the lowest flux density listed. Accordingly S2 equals 9.734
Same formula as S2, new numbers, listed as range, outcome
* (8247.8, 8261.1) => 9.54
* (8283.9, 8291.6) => 9.815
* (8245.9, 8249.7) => 9.502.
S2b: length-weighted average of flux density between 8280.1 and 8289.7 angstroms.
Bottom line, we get 9.86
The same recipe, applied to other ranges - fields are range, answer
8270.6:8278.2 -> 9.75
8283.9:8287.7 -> 9.91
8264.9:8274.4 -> 9.69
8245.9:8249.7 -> 9.52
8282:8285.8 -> 9.91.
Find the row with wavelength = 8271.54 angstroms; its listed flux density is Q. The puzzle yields 9.665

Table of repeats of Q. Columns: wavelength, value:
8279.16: 9.734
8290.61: 9.836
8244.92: 9.599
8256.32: 9.663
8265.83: 9.698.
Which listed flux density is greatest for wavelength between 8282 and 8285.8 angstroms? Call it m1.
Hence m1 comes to 9.917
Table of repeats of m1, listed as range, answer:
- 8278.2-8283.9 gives 9.883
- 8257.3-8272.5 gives 9.75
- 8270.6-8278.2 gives 9.829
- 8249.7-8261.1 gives 9.79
